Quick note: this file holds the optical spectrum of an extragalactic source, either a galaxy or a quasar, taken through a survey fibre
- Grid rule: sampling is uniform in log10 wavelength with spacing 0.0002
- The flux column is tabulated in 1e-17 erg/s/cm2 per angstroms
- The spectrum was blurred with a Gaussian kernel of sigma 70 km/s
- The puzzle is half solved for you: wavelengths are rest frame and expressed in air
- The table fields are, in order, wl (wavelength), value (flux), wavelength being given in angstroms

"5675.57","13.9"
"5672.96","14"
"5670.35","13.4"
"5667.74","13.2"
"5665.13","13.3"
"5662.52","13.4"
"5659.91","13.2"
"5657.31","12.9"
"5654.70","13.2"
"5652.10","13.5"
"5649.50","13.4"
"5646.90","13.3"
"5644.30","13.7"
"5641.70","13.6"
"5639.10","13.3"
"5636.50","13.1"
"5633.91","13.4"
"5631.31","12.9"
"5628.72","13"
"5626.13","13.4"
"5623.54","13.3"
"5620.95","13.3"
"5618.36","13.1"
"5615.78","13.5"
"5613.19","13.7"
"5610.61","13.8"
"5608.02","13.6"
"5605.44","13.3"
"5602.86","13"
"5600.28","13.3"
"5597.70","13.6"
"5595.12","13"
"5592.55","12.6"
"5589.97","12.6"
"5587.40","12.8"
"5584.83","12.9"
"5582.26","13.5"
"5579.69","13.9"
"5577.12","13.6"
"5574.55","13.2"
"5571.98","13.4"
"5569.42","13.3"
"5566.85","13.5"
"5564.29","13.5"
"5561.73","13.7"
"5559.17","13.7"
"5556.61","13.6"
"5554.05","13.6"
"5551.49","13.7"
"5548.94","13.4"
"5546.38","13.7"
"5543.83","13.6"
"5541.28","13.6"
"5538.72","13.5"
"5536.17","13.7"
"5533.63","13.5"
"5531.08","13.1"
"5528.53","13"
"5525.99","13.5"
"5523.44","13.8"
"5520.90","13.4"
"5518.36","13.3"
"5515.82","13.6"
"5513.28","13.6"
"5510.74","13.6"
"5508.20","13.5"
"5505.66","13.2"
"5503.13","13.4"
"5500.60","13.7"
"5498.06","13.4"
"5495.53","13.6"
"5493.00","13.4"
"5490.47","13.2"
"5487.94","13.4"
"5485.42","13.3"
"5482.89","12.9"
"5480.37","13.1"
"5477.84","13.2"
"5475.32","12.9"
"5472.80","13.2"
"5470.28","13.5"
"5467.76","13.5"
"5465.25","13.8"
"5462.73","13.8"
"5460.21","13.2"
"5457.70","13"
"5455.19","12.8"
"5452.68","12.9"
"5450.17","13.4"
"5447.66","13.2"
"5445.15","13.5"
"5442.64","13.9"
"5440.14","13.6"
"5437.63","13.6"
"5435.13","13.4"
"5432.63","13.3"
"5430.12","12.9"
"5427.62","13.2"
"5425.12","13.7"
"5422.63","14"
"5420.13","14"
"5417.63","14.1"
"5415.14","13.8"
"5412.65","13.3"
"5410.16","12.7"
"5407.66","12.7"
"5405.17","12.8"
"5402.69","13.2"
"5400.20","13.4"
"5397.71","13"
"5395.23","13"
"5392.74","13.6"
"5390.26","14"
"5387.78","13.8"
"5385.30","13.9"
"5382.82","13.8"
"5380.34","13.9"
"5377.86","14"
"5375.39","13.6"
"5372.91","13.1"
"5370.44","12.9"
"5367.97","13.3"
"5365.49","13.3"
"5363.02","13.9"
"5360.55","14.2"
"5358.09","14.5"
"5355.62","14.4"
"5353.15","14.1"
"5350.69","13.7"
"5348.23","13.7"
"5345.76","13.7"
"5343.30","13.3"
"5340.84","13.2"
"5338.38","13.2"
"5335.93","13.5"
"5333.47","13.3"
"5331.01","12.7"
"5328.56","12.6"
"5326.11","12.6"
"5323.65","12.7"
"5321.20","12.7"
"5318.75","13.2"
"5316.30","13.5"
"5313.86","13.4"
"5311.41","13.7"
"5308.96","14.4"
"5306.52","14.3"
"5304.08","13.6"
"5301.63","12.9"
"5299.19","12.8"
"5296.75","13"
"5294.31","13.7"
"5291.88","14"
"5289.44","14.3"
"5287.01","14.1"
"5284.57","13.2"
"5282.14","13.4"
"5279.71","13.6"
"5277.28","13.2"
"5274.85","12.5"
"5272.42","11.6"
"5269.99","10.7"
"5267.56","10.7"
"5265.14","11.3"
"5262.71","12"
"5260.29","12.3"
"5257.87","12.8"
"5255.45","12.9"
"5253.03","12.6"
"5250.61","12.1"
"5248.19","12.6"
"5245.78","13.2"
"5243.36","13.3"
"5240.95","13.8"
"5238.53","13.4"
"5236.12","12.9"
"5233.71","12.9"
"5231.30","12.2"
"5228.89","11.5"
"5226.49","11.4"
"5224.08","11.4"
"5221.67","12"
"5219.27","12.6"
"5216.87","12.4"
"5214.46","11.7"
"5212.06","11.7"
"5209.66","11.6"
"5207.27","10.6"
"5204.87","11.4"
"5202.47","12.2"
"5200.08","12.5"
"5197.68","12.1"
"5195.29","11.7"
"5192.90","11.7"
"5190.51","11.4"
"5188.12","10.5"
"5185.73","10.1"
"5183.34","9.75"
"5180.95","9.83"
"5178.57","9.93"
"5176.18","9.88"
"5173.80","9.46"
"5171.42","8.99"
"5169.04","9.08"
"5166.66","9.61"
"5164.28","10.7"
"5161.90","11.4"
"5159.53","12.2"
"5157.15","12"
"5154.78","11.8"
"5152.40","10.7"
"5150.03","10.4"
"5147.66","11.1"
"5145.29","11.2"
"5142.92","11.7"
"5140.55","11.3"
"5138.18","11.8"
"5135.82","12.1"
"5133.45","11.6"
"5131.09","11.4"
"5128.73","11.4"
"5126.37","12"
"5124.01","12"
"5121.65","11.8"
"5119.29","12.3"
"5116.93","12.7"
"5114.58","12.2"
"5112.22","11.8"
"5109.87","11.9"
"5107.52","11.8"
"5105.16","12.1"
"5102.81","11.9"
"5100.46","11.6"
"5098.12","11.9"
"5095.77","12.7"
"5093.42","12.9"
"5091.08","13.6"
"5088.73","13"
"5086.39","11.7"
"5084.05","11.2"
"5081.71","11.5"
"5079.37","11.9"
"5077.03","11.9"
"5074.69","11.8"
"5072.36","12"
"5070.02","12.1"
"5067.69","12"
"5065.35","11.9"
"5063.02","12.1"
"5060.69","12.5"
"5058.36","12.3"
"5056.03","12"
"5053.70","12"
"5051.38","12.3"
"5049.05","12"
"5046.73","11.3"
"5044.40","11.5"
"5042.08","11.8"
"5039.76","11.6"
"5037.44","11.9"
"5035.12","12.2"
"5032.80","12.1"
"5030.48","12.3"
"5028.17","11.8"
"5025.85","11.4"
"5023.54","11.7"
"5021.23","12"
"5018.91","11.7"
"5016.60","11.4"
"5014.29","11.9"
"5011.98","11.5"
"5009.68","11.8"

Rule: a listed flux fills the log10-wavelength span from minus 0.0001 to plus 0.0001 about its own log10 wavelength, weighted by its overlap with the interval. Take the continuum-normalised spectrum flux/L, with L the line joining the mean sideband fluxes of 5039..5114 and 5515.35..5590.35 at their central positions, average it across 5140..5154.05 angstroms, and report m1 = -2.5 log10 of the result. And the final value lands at 0.11 mag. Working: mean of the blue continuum 12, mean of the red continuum 13.4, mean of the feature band 11.1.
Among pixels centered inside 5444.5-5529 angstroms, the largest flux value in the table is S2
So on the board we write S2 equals 13.8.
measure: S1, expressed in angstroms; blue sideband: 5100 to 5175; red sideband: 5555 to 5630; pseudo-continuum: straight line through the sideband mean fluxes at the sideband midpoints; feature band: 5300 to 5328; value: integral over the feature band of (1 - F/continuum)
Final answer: -2.78 angstroms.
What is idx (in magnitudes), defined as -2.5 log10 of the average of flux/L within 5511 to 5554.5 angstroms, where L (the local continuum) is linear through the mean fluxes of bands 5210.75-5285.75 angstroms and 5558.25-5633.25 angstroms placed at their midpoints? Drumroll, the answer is -0.030 mag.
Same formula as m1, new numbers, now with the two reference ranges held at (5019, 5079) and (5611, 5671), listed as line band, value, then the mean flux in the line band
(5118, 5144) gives 0.03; 11.8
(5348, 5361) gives -0.12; 14.1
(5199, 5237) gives 0.04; 11.9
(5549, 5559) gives -0.04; 13.6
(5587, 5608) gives 0.01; 13.1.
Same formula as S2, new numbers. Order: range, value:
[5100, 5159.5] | 12.7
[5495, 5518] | 13.7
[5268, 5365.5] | 14.5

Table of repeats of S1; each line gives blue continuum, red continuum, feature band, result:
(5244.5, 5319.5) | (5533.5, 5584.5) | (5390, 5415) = 0.1 angstroms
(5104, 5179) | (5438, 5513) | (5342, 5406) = -4.6 angstroms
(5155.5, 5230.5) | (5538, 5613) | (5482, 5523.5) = -1.5 angstroms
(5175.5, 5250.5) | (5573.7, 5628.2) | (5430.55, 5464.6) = -1.8 angstroms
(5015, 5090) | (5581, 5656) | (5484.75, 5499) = -0.5 angstroms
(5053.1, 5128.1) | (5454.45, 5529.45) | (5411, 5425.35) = -0.7 angstroms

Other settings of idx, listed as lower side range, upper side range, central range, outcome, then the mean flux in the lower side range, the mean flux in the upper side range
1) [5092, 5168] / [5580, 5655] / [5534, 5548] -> -0.047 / 11.7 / 13.3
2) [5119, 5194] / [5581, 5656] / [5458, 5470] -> -0.086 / 11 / 13.3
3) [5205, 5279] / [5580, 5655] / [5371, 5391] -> -0.094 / 12.2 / 13.3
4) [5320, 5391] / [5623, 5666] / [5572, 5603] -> 0.012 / 13.5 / 13.3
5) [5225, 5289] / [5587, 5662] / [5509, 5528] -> -0.038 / 12.6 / 13.3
